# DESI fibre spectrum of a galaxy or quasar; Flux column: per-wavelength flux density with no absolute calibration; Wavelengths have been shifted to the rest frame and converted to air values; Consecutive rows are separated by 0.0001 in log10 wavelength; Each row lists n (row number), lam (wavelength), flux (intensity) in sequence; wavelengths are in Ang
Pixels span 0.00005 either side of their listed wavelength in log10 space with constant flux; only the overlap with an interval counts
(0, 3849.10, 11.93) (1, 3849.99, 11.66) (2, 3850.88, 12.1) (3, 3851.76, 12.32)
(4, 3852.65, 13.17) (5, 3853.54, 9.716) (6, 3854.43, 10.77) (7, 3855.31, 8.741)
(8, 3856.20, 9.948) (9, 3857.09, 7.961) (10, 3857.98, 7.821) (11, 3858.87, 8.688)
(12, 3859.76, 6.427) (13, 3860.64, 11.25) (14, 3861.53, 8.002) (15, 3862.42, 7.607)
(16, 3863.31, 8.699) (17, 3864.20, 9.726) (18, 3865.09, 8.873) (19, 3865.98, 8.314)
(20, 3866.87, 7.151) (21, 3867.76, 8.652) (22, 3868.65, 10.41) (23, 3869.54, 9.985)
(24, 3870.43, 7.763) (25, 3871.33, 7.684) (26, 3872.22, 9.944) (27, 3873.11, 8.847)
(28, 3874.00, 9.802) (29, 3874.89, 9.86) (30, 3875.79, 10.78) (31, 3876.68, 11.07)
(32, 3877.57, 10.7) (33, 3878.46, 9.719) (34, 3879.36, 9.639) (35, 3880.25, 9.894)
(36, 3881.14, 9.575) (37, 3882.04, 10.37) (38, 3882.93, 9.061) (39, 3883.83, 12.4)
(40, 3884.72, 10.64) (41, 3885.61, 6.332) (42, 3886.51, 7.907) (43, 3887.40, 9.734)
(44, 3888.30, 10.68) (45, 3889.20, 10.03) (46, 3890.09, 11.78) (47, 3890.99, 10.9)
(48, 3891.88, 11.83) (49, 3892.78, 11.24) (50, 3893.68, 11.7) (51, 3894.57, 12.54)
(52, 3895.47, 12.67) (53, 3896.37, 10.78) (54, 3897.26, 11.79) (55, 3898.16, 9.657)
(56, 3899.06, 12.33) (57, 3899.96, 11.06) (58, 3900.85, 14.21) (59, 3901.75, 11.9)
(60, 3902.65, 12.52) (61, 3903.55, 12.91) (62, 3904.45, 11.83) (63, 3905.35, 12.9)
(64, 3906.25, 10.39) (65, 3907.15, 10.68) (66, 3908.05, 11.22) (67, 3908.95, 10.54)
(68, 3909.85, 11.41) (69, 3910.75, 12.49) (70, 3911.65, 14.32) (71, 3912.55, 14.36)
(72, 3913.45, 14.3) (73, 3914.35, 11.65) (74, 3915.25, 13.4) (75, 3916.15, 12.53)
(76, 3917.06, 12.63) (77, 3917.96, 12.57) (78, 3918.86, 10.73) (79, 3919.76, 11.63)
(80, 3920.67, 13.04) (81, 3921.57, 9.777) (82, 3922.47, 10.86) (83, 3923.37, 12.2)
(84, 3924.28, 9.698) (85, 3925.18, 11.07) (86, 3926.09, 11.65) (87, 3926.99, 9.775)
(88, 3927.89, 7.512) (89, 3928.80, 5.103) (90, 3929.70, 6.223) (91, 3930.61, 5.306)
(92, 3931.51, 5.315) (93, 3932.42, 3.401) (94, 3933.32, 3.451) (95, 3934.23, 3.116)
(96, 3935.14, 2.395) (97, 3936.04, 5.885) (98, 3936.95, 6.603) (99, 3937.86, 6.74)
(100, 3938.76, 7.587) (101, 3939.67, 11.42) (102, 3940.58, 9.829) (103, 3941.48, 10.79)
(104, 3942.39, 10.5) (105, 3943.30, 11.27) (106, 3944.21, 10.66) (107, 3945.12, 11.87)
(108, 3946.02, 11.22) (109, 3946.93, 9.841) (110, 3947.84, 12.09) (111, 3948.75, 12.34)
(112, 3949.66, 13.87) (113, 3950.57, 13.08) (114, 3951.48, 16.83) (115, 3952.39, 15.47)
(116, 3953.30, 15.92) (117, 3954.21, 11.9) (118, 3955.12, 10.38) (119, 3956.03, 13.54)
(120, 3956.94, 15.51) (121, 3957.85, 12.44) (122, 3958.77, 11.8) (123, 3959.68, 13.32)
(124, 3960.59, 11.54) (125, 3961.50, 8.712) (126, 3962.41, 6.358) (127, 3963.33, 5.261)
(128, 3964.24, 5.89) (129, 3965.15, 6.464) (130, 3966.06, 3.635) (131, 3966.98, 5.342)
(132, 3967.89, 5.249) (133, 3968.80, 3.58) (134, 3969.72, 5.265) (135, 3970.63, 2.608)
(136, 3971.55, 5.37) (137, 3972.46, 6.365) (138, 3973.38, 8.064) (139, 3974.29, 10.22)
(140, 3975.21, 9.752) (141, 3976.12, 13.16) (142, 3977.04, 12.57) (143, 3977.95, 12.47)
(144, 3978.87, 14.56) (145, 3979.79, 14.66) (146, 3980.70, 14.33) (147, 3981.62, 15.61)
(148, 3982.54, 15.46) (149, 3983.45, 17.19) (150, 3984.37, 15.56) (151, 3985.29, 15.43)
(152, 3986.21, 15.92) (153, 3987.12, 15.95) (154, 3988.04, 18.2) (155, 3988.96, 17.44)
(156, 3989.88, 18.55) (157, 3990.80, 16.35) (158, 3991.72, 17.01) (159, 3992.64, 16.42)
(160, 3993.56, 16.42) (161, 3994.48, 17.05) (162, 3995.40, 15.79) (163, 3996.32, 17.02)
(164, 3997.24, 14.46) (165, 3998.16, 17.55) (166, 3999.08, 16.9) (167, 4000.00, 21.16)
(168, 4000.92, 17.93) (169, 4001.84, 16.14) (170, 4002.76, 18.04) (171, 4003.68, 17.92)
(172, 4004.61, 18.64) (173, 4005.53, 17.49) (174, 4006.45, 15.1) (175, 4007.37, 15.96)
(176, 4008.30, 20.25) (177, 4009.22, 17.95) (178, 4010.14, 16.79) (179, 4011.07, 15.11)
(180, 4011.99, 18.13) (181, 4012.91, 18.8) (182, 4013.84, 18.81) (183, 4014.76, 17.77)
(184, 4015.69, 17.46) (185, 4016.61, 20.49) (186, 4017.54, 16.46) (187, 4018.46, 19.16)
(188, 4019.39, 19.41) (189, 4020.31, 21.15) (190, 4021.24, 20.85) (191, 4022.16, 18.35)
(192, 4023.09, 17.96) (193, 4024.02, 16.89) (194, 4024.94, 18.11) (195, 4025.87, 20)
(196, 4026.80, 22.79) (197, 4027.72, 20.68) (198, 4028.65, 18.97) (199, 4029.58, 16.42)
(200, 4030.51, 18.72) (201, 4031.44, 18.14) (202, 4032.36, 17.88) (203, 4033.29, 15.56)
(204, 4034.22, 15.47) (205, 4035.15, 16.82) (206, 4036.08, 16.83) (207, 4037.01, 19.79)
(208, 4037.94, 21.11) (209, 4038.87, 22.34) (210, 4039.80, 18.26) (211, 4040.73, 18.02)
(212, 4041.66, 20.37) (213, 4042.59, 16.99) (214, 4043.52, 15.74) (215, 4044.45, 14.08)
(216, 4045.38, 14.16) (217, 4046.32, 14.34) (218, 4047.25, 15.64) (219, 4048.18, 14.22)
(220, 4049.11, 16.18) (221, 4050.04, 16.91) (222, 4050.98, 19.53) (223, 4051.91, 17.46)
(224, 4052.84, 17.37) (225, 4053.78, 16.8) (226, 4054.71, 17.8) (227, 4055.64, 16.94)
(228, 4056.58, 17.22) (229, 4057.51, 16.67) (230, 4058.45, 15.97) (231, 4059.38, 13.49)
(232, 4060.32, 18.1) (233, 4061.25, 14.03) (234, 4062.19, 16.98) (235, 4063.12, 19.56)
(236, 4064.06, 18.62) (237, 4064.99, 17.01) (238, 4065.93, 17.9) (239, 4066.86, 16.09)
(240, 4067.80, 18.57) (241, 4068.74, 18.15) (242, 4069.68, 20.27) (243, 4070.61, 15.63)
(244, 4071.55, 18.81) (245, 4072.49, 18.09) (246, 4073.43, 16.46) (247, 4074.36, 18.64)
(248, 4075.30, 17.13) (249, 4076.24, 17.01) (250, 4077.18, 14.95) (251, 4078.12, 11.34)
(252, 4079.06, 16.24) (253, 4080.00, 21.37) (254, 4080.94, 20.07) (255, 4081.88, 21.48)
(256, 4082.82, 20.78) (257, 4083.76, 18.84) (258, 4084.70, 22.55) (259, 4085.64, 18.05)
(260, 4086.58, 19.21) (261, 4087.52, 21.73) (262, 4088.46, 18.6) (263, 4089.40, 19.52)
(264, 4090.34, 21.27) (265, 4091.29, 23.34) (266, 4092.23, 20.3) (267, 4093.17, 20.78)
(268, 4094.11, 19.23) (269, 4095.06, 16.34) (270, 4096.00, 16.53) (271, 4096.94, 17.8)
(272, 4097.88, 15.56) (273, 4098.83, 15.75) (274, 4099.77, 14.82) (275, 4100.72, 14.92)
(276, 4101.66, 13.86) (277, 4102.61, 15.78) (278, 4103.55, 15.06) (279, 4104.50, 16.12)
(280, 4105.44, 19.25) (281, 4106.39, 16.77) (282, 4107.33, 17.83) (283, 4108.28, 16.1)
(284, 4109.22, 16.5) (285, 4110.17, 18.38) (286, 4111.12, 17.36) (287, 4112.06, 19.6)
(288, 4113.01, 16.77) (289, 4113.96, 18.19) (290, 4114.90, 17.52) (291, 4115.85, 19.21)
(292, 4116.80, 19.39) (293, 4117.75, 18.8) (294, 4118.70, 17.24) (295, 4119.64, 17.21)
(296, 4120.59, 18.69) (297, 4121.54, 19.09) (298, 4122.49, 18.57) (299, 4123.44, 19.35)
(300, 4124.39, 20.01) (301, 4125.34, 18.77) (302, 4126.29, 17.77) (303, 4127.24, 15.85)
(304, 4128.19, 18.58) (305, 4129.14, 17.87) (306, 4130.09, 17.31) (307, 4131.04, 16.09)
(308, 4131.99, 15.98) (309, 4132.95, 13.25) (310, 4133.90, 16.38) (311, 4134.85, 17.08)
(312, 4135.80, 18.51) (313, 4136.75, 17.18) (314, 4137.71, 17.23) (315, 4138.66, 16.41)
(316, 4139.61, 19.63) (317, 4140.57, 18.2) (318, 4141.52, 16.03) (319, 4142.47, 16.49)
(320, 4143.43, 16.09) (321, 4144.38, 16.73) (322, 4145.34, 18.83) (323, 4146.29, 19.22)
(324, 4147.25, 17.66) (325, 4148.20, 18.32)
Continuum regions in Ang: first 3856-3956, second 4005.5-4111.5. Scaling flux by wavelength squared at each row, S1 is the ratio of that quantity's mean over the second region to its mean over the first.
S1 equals 1.9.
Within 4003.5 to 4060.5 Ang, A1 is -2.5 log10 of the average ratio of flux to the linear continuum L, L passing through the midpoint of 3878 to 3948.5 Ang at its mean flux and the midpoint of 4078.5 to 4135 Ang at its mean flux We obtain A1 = -0.18 mag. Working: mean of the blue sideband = 10.3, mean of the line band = 17.7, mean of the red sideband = 18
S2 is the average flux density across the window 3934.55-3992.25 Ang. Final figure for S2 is 11.2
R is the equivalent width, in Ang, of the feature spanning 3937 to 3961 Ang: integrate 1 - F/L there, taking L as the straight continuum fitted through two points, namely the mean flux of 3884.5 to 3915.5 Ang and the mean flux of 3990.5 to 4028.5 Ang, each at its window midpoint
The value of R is 4.3 Ang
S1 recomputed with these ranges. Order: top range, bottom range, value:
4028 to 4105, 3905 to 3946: 1.93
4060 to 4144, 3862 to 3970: 1.93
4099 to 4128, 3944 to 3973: 1.93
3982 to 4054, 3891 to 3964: 1.71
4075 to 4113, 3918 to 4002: 1.69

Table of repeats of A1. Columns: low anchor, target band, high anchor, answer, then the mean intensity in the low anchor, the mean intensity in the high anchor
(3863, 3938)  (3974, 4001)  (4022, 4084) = -0.10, 10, 17.6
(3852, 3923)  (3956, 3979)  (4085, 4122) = 0.47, 10.6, 17.9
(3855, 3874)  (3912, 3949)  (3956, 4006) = 0.16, 8.71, 13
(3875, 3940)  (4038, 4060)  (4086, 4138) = -0.10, 10.2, 17.7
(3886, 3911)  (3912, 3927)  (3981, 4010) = 0.06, 11.4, 17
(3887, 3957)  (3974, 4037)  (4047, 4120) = -0.19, 10.8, 17.7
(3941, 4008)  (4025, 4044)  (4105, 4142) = -0.24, 13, 17.7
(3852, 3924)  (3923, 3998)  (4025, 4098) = 0.25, 10.6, 17.9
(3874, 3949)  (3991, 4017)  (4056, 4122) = -0.22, 10.3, 17.8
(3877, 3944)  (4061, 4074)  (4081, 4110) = -0.04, 10.2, 18.2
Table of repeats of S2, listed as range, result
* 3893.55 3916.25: 12.2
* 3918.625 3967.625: 9.58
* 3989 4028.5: 18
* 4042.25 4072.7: 16.8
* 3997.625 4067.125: 17.7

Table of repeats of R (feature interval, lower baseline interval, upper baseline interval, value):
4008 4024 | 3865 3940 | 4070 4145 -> -4.6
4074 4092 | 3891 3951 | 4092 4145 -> -3.3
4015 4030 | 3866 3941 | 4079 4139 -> -4.5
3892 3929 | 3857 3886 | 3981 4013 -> -0.2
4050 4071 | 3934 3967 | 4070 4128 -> -1.7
